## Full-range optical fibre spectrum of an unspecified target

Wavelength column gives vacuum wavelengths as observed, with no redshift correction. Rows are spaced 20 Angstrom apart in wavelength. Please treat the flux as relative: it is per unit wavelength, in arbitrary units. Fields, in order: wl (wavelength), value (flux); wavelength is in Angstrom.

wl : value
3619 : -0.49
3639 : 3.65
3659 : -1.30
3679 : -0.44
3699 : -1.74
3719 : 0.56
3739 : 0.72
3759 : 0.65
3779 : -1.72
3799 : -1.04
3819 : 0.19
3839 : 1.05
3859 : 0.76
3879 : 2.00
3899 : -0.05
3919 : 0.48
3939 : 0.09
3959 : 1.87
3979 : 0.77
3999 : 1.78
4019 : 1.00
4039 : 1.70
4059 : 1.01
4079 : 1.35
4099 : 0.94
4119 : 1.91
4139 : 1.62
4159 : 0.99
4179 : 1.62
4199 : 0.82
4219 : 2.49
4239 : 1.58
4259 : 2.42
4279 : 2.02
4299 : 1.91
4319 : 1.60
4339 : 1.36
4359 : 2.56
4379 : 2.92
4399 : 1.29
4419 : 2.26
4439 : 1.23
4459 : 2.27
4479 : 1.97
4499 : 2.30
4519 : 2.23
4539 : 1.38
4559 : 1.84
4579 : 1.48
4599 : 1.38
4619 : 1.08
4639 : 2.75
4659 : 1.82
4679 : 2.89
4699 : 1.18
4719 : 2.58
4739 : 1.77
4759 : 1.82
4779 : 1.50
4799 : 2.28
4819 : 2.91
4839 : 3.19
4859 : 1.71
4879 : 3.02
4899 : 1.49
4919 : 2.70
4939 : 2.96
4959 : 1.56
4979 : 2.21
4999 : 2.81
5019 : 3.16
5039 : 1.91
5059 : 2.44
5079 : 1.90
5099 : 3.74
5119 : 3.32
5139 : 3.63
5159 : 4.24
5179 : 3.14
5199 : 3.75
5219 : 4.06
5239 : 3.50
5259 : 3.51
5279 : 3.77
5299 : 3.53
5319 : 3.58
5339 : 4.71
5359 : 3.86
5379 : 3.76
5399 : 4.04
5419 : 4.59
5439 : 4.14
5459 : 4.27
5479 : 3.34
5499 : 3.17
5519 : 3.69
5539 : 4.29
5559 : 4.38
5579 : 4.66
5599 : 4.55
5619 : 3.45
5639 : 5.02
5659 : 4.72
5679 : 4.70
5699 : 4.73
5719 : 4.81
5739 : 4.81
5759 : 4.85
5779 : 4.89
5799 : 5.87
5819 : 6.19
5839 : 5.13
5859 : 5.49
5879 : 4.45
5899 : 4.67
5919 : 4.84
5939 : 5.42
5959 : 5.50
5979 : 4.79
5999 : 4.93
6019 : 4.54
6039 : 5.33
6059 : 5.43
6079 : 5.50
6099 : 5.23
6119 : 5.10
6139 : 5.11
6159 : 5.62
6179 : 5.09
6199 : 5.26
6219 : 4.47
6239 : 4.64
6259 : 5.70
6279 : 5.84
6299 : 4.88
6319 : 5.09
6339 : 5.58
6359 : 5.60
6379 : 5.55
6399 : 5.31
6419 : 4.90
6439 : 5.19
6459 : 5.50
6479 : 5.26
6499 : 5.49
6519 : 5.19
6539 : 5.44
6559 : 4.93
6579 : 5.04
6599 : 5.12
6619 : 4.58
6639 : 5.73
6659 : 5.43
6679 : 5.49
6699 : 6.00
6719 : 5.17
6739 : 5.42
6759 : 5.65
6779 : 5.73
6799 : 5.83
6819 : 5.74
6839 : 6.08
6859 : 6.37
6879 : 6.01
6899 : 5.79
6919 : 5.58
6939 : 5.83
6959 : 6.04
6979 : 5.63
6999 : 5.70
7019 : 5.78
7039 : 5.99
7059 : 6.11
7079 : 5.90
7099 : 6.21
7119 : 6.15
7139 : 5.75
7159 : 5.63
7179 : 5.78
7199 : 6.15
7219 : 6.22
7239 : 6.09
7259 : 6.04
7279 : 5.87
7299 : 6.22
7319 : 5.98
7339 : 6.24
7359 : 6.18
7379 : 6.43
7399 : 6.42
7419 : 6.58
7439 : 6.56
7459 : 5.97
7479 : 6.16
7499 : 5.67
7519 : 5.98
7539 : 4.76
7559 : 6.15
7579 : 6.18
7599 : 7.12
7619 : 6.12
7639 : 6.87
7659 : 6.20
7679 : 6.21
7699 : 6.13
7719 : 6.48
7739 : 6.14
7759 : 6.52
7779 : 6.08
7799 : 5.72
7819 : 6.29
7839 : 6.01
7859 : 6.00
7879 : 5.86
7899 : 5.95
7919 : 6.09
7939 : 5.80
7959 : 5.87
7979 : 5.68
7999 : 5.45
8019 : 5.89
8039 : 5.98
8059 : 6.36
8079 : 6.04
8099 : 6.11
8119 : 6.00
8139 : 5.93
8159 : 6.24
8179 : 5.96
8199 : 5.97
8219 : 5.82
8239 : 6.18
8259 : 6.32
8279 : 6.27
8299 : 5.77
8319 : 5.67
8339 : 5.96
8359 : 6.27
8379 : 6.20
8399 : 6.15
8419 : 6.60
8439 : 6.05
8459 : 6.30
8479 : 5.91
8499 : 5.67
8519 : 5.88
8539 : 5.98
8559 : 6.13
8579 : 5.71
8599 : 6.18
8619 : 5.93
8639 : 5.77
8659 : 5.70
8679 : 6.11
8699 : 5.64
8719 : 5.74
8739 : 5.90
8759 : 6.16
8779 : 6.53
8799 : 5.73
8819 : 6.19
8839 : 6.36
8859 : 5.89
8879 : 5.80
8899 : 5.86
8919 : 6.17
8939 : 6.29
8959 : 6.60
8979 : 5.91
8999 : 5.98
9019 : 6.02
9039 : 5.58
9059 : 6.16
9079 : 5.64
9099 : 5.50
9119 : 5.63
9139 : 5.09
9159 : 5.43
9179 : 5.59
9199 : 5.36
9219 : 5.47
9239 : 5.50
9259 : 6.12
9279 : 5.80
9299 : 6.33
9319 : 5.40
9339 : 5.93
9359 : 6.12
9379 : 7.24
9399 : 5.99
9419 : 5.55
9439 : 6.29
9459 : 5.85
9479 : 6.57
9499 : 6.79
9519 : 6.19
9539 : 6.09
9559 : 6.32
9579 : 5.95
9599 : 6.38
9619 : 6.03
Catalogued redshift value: 0.279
